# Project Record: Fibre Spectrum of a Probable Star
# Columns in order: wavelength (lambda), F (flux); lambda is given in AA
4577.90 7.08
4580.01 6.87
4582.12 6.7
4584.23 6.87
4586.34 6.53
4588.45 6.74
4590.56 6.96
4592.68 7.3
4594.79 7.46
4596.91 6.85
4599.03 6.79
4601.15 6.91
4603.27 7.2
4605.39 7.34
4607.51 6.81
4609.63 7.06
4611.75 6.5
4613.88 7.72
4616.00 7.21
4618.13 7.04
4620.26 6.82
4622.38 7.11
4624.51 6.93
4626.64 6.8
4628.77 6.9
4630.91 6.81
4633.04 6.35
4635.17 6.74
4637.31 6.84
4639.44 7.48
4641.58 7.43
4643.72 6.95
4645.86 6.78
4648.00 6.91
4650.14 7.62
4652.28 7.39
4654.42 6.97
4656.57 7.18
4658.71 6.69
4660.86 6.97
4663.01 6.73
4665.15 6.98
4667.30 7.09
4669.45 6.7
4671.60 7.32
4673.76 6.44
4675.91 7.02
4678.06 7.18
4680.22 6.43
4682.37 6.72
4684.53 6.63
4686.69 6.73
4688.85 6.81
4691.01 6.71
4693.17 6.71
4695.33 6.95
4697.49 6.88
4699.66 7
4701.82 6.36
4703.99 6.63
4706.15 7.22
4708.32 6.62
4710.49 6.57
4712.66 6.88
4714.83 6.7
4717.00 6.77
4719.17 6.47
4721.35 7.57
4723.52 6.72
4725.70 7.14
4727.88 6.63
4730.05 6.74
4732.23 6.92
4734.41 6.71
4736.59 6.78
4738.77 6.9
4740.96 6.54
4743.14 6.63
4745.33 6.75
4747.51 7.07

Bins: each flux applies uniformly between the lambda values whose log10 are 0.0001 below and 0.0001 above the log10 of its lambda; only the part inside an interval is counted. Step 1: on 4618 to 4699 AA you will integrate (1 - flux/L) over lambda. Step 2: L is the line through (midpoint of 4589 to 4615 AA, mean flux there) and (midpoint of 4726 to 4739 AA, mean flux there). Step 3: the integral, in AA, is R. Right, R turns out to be 0.4 AA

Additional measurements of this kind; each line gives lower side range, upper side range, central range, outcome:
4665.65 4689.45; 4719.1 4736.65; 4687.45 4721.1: 0.4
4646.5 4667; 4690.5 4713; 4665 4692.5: 0.4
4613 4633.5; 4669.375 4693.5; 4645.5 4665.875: -0.5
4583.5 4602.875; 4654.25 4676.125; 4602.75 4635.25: -0.1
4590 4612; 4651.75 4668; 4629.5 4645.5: 0.2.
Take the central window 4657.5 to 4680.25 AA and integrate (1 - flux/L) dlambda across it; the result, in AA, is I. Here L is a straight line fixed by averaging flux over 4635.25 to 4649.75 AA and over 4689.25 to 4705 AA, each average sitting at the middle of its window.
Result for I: 0.1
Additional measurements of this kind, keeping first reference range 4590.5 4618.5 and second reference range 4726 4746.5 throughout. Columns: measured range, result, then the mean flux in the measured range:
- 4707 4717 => 0.1 AA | 6.71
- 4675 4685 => 0.1 AA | 6.8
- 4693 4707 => 0.0 AA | 6.82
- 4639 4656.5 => -0.5 AA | 7.18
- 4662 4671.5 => 0.0 AA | 6.93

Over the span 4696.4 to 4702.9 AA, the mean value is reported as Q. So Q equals 6.75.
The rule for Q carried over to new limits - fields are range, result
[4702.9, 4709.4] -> 6.82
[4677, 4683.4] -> 6.78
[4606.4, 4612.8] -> 6.8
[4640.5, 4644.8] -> 7.18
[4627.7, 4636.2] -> 6.7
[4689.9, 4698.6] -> 6.81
